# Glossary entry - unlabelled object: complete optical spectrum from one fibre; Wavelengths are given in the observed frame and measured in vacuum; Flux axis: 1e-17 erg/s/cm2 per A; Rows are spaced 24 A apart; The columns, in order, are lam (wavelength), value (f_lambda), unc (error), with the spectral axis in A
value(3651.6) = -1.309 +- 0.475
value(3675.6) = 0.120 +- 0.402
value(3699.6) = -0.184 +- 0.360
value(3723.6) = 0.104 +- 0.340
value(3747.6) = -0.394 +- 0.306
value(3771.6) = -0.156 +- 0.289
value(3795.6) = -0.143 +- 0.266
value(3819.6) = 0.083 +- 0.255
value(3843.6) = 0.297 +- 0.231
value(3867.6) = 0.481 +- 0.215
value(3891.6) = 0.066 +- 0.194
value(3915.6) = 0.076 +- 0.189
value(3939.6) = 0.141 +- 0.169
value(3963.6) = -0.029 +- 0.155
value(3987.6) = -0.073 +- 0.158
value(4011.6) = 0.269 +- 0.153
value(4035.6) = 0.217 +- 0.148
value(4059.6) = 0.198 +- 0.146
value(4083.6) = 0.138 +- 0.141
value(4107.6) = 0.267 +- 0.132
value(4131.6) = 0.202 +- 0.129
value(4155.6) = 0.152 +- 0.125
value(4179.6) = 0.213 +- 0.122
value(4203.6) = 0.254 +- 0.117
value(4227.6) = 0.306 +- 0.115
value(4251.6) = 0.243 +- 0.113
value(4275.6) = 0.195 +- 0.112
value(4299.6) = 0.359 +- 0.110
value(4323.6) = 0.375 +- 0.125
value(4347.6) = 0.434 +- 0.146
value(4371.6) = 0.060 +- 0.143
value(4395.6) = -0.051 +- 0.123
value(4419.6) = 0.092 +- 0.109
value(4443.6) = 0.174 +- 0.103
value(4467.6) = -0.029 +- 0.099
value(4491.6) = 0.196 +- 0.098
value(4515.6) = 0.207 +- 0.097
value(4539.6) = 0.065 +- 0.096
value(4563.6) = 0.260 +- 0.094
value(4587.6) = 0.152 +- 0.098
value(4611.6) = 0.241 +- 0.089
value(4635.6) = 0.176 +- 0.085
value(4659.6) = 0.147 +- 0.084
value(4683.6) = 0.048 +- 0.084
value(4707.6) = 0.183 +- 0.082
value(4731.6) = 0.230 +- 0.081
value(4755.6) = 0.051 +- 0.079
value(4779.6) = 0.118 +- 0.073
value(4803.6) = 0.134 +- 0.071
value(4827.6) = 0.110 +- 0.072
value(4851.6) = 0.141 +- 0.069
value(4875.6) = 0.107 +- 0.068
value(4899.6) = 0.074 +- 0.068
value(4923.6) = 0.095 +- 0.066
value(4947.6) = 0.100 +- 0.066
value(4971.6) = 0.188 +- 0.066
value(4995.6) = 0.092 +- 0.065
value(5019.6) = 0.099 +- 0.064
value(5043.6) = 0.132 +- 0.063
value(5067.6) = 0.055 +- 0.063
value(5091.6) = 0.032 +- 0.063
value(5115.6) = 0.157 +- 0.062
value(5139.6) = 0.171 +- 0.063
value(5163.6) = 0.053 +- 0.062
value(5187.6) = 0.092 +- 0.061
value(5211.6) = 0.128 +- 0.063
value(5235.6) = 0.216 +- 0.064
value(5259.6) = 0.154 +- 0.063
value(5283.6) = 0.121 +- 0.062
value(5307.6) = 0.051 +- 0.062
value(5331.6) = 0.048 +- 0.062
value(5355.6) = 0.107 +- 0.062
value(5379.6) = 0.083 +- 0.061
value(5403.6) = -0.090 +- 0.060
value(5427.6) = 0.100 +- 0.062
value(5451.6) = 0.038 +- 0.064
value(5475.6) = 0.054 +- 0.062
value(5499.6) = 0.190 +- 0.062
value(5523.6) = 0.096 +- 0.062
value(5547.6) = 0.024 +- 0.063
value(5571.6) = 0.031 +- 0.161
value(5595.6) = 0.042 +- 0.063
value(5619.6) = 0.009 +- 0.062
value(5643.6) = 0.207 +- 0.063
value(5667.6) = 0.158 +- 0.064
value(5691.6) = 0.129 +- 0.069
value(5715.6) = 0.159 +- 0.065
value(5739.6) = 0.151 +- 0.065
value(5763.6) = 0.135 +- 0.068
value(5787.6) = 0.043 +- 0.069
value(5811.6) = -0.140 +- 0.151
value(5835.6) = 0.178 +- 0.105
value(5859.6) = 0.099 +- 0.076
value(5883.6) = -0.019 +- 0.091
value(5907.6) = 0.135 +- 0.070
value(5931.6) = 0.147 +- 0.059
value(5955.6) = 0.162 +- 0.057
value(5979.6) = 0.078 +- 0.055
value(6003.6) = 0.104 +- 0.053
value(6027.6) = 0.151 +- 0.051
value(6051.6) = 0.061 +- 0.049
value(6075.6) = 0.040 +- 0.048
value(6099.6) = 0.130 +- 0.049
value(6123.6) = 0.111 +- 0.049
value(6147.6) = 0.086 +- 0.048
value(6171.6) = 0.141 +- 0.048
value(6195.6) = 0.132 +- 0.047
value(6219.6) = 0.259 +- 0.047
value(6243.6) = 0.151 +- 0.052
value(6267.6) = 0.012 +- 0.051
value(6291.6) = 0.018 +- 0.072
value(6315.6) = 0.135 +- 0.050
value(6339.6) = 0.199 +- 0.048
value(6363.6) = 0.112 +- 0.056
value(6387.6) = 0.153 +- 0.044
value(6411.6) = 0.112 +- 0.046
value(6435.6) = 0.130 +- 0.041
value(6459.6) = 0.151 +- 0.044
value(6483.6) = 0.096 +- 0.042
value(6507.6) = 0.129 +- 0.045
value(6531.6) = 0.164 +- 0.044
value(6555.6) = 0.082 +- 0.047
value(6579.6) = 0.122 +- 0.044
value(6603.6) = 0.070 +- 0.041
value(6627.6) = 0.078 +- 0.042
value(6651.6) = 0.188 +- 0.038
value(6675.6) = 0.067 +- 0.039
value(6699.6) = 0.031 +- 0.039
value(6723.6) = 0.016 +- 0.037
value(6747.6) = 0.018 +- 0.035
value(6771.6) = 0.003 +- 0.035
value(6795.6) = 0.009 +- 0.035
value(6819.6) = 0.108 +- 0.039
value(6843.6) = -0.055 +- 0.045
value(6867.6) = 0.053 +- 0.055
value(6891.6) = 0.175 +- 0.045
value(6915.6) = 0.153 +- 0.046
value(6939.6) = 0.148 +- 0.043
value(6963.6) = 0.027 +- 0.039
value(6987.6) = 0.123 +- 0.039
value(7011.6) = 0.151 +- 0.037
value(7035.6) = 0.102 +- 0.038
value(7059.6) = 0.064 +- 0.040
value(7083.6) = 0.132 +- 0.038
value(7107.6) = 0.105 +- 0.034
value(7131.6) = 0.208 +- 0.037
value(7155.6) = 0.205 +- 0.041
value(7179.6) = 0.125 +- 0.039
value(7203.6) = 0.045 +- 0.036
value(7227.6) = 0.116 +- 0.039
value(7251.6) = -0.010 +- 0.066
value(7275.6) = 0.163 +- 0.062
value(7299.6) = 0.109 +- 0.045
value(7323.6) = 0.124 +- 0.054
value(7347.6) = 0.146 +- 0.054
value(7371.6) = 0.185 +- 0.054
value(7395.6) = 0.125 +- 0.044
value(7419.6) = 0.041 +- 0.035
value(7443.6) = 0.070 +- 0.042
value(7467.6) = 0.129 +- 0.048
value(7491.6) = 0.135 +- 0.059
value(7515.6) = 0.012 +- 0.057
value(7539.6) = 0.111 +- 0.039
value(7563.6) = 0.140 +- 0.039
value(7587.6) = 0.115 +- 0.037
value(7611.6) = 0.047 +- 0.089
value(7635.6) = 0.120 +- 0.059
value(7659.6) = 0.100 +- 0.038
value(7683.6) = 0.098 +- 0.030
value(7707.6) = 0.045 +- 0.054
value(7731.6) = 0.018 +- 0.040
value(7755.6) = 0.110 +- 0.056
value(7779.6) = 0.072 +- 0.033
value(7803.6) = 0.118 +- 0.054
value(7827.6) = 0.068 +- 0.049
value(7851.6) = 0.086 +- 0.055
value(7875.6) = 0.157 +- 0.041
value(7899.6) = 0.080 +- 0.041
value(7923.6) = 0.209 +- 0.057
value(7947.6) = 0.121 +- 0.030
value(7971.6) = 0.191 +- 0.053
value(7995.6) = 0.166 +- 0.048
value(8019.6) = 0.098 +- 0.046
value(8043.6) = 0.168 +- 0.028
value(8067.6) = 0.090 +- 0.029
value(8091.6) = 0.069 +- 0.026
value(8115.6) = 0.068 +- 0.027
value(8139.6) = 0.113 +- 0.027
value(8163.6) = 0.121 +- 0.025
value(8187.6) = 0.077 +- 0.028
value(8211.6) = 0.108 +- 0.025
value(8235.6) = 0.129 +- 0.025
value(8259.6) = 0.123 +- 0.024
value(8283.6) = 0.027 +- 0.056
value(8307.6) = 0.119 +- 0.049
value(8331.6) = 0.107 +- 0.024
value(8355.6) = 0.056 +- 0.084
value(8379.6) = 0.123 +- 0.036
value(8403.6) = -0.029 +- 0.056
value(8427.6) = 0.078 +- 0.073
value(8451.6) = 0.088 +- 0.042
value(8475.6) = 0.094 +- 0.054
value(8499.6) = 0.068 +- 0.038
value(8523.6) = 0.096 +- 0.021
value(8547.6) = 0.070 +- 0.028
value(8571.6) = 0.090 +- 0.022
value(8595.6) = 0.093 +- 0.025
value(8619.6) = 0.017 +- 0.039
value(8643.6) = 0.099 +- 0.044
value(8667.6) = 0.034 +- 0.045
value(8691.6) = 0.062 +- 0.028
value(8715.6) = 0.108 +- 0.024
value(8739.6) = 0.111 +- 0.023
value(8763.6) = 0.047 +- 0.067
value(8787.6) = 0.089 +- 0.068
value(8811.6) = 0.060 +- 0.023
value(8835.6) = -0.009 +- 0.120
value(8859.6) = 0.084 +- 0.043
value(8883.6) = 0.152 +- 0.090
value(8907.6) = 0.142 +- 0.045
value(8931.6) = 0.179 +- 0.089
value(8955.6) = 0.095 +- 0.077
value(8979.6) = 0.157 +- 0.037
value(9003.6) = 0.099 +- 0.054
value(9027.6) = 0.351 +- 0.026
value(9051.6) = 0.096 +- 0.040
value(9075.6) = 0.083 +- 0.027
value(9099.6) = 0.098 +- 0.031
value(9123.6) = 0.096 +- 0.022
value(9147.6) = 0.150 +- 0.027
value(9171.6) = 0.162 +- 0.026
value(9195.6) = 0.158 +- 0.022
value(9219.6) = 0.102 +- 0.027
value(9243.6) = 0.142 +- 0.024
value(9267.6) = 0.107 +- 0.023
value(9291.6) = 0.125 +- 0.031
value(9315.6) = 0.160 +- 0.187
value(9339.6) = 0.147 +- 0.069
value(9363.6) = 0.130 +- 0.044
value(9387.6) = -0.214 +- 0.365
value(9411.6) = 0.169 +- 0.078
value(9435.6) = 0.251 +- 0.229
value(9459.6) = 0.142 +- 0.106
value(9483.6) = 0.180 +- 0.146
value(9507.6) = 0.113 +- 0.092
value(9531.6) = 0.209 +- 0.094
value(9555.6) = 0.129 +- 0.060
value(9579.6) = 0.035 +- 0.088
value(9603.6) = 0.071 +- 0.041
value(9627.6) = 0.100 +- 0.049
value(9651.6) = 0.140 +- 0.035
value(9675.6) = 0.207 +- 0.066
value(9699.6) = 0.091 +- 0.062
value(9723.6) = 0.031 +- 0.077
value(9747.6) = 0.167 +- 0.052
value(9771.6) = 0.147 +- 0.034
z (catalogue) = 1.42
